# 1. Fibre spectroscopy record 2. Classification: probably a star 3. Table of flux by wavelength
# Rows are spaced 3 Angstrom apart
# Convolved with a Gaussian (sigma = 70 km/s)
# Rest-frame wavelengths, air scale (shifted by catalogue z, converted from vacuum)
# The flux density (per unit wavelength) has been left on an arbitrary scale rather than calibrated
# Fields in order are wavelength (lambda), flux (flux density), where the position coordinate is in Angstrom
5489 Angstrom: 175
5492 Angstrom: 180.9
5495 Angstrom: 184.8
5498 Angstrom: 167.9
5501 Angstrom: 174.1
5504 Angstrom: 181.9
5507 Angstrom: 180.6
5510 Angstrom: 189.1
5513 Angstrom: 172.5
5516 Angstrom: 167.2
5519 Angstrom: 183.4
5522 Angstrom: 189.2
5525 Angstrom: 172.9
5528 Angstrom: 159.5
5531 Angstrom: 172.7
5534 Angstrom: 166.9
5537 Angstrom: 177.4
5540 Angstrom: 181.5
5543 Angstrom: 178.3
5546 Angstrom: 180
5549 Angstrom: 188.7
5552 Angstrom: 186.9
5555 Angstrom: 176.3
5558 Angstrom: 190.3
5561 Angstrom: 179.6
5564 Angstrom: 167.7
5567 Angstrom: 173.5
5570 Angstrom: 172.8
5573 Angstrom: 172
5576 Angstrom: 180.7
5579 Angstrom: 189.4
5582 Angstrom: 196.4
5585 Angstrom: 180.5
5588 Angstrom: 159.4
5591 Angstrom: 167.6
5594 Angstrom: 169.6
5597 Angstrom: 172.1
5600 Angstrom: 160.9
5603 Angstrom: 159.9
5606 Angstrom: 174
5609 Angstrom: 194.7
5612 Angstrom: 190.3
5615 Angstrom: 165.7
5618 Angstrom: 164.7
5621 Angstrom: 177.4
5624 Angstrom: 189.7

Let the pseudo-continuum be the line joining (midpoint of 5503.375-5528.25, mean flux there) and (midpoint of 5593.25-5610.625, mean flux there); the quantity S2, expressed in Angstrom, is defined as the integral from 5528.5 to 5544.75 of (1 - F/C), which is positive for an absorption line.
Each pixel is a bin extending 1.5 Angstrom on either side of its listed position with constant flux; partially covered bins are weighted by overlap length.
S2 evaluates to 0.2 Angstrom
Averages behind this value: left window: 178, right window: 172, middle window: 174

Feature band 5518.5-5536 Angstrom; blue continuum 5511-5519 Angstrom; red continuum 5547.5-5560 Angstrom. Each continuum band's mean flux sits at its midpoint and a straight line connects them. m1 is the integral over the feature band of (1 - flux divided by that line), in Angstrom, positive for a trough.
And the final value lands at 0.4 Angstrom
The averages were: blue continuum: 174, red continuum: 185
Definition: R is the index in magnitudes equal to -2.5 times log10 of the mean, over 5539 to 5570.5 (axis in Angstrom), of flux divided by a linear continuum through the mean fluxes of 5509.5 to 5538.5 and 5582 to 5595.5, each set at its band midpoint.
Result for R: -0.039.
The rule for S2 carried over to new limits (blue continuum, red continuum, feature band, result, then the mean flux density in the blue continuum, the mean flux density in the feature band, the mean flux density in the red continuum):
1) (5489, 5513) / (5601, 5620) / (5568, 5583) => -0.5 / 179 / 181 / 175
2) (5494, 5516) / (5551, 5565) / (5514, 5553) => 0.5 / 178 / 177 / 180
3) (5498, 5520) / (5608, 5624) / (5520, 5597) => 0.5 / 178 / 177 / 179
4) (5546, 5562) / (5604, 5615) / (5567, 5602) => 1.7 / 184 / 174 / 182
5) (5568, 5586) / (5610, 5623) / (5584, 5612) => 1.1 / 182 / 172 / 176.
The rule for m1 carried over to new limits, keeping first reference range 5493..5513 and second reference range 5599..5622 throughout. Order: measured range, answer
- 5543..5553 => -0.41 Angstrom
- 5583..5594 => 0.27 Angstrom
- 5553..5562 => -0.31 Angstrom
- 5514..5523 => -0.03 Angstrom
